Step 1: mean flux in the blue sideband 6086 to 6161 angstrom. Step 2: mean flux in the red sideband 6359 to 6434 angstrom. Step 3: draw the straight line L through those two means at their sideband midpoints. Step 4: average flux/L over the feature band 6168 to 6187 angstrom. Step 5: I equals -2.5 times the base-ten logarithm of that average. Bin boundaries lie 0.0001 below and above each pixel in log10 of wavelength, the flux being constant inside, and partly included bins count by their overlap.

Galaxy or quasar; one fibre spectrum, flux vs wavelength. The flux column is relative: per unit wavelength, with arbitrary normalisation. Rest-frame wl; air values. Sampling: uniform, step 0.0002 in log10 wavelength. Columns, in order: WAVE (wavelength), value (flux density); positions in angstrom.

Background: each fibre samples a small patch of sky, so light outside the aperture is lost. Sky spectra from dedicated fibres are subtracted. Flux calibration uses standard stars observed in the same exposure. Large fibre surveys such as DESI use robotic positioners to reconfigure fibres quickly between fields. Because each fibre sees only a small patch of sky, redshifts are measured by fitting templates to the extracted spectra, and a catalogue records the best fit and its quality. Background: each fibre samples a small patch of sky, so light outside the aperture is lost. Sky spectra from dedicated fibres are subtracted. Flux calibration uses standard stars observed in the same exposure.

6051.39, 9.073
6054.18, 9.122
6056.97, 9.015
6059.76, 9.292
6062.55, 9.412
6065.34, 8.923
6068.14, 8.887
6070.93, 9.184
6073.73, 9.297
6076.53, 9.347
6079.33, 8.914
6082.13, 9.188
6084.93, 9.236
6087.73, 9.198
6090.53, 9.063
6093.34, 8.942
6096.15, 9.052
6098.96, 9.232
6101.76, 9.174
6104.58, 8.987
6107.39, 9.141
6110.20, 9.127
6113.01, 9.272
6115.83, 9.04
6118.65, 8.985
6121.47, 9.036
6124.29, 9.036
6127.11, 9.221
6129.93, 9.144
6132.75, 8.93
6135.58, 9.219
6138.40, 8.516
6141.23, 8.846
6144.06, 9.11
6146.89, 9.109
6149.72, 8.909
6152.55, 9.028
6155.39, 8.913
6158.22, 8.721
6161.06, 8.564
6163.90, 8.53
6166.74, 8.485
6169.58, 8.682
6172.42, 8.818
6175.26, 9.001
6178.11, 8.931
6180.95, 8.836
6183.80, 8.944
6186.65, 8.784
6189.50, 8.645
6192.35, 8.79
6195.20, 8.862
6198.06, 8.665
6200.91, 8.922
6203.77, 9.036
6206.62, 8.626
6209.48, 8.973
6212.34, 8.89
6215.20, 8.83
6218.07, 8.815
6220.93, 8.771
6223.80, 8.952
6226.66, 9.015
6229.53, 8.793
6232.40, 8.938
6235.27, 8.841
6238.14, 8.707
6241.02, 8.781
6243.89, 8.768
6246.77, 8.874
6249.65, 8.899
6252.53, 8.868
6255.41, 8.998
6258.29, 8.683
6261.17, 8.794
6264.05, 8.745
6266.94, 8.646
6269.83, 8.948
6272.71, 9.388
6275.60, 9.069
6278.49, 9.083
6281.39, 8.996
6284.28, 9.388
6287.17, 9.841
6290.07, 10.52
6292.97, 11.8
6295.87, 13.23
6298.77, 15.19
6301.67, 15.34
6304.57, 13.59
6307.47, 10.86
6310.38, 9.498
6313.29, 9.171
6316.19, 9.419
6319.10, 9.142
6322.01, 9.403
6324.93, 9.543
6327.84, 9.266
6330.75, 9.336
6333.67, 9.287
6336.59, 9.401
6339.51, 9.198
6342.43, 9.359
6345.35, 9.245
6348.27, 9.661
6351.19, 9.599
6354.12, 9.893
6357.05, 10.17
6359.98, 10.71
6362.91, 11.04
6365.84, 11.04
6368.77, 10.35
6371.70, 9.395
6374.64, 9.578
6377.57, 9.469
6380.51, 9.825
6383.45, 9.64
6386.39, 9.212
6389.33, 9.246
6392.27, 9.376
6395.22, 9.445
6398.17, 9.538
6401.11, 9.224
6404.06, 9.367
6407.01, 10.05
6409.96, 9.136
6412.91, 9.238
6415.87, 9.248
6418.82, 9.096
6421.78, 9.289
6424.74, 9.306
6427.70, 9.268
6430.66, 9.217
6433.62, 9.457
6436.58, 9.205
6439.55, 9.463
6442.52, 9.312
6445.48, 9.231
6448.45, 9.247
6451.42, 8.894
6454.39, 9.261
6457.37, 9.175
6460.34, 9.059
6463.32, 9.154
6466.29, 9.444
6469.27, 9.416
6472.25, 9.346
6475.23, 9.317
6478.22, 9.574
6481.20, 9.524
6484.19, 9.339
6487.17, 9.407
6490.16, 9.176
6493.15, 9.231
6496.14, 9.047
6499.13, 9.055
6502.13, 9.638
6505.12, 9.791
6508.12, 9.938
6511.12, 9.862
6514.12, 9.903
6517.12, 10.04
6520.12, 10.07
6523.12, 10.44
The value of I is 0.03 mag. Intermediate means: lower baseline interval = 9.03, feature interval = 8.86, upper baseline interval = 9.6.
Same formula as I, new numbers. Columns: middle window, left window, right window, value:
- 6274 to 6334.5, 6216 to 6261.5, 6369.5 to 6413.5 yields -0.157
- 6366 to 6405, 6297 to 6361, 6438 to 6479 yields 0.032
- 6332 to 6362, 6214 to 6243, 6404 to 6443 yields -0.062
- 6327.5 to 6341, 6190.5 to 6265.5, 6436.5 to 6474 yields -0.032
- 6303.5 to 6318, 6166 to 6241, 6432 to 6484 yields -0.153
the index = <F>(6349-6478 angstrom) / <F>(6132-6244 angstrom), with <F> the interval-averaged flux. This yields 1.1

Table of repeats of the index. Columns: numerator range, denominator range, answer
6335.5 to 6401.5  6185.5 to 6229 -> 1.10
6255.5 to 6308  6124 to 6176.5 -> 1.18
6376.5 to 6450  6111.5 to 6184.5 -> 1.05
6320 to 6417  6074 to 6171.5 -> 1.07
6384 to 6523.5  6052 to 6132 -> 1.03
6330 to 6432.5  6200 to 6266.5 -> 1.08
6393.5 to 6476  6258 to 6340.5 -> 0.92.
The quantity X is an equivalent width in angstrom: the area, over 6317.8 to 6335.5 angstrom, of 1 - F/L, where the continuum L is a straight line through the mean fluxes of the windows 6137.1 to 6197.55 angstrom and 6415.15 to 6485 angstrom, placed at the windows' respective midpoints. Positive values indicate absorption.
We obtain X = -0.5 angstrom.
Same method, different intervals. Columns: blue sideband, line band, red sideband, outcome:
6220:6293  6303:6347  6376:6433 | -2.5 angstrom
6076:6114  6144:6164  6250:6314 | 1.3 angstrom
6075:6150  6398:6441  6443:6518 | 0.0 angstrom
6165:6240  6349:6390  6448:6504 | -3.8 angstrom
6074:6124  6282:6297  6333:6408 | -2.0 angstrom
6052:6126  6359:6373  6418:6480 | -1.9 angstrom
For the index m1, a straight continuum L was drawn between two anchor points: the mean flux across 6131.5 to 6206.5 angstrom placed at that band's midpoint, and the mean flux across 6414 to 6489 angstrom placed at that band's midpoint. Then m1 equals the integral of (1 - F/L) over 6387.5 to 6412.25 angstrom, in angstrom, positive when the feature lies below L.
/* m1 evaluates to -0.56 angstrom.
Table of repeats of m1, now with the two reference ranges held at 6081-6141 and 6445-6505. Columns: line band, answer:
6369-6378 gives -0.4 angstrom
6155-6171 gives 0.8 angstrom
